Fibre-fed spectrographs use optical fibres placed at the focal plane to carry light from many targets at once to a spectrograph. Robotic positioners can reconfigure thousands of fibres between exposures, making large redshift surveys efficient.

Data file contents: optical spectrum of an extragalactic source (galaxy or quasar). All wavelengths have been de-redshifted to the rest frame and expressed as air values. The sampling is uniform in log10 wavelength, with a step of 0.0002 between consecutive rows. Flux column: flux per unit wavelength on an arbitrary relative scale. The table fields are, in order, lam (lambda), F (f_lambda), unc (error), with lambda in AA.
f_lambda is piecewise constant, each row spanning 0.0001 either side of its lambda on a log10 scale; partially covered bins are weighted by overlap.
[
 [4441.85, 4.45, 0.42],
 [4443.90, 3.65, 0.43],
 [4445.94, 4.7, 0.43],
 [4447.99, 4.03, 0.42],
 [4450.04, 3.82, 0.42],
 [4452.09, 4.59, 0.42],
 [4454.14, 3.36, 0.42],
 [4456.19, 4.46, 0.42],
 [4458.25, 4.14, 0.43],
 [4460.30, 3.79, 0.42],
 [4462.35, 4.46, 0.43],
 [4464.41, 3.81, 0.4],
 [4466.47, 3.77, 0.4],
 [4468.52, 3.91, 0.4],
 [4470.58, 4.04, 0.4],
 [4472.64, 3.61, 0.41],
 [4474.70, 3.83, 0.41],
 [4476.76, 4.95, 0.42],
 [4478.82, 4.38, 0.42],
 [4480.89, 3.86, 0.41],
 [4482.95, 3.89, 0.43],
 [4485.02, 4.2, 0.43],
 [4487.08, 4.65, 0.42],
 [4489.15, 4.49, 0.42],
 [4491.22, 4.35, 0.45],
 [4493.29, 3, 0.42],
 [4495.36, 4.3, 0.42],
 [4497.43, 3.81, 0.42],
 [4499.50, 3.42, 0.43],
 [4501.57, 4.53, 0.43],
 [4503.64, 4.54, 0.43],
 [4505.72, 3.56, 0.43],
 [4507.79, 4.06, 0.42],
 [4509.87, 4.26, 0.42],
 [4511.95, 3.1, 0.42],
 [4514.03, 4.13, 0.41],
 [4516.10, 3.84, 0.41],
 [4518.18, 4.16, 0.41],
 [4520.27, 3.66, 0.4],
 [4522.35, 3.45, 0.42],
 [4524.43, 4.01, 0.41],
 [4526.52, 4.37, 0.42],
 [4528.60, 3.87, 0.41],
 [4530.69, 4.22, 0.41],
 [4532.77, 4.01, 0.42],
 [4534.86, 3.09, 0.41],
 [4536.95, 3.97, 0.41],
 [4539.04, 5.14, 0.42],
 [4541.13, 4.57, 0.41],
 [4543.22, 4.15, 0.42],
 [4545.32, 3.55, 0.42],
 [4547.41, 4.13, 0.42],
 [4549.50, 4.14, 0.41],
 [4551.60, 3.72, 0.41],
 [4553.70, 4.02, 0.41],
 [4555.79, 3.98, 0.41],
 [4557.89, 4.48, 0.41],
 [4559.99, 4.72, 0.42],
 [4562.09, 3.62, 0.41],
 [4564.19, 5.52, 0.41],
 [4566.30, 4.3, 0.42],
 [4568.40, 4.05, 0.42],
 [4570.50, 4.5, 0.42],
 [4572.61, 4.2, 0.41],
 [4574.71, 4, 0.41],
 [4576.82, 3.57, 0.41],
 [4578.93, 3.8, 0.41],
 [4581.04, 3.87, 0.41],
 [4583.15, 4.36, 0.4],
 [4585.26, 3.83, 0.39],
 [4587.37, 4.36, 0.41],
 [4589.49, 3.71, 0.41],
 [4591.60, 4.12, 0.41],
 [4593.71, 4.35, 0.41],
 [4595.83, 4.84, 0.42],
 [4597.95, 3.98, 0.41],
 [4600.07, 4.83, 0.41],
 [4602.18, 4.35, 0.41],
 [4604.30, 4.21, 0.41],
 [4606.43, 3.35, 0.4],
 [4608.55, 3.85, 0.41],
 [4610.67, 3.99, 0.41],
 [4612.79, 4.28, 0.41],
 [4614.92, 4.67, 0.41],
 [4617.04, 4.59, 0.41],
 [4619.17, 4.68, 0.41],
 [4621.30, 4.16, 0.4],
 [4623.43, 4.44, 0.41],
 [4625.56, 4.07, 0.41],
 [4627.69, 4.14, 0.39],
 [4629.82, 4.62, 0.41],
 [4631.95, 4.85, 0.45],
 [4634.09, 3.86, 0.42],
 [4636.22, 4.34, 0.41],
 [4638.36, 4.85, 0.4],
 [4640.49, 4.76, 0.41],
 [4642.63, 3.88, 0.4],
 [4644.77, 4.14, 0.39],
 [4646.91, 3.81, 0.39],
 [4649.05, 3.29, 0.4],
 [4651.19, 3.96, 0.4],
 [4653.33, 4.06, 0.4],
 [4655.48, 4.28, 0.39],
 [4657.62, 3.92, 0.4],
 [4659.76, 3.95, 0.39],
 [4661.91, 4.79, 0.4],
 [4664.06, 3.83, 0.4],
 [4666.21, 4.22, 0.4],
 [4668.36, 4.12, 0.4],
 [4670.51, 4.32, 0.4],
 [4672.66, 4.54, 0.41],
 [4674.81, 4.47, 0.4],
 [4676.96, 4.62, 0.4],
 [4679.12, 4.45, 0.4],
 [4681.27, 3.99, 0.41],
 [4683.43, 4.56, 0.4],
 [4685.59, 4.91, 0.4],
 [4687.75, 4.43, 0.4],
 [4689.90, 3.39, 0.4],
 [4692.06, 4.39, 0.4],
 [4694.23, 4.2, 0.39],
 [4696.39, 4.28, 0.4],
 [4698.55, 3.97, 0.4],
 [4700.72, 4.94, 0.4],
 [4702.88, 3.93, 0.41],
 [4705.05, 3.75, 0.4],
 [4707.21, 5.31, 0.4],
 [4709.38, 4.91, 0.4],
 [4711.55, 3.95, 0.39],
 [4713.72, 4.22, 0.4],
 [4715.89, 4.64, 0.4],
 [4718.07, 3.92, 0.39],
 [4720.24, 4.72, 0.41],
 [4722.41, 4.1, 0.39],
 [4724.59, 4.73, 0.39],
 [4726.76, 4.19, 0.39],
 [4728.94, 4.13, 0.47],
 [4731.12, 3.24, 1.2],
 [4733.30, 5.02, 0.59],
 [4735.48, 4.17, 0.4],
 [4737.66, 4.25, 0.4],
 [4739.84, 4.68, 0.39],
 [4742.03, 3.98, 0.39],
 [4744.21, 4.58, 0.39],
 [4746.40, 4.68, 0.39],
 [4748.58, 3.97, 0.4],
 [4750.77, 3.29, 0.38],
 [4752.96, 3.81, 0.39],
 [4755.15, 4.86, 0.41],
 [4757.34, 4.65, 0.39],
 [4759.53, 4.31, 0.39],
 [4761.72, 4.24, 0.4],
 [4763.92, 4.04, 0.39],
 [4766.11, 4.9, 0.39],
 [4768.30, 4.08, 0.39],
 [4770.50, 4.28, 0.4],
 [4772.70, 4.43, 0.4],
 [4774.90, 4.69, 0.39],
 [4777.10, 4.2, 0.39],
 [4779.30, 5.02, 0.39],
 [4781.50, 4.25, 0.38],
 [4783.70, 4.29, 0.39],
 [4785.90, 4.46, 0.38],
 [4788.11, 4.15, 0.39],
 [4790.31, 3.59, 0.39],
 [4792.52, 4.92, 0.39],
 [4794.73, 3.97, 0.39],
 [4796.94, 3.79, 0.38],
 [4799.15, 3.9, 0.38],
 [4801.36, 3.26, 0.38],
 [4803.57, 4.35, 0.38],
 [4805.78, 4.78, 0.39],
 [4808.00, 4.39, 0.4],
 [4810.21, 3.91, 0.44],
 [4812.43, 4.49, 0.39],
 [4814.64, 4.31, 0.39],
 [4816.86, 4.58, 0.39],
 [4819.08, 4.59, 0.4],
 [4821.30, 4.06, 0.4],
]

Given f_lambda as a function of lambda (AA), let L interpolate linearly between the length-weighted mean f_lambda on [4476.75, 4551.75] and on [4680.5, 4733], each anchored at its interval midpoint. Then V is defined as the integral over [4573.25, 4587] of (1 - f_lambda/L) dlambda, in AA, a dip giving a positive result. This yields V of 0.6 AA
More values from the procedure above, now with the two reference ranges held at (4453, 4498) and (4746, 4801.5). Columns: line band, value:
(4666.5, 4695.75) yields -1.05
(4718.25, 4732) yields 0.10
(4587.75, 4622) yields -0.96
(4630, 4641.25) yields -1.02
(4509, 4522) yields 0.78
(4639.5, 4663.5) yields 0.55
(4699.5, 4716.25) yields -0.97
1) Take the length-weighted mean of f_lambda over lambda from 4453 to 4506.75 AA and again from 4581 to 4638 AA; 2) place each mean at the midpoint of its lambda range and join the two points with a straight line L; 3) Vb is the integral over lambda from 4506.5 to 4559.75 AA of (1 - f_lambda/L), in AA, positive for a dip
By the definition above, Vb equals 1.57 AA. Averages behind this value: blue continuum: 4.04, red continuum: 4.26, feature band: 4.01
